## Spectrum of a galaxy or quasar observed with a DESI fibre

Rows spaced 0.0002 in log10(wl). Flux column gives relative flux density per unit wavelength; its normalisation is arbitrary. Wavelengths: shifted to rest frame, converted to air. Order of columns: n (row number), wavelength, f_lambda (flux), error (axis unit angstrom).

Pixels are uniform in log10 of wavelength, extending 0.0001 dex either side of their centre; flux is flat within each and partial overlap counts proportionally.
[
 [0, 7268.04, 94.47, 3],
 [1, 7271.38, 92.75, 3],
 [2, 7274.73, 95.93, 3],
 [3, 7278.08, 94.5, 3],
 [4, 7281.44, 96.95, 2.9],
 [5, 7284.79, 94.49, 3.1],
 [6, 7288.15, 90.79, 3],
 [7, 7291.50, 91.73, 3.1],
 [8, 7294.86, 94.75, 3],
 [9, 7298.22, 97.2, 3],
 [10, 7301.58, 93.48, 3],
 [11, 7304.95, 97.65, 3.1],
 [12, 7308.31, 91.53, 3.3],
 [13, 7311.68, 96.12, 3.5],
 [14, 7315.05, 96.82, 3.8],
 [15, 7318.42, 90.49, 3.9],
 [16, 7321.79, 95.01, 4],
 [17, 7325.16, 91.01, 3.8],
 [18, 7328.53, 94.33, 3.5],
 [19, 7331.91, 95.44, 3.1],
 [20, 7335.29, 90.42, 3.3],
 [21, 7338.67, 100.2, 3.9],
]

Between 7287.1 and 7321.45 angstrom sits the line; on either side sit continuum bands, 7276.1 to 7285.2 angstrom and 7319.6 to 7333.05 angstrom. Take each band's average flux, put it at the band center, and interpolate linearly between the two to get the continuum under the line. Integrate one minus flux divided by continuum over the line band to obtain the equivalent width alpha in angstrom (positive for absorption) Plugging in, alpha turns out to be 0.2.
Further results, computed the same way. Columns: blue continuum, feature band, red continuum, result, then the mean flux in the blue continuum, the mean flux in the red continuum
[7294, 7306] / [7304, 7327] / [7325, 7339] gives 0.2 angstrom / 95.7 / 94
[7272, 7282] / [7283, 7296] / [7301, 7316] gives 0.3 angstrom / 95.3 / 95.1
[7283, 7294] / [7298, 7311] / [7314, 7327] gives -0.3 angstrom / 92.6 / 93.2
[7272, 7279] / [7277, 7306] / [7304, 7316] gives 0.2 angstrom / 94.9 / 95.3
